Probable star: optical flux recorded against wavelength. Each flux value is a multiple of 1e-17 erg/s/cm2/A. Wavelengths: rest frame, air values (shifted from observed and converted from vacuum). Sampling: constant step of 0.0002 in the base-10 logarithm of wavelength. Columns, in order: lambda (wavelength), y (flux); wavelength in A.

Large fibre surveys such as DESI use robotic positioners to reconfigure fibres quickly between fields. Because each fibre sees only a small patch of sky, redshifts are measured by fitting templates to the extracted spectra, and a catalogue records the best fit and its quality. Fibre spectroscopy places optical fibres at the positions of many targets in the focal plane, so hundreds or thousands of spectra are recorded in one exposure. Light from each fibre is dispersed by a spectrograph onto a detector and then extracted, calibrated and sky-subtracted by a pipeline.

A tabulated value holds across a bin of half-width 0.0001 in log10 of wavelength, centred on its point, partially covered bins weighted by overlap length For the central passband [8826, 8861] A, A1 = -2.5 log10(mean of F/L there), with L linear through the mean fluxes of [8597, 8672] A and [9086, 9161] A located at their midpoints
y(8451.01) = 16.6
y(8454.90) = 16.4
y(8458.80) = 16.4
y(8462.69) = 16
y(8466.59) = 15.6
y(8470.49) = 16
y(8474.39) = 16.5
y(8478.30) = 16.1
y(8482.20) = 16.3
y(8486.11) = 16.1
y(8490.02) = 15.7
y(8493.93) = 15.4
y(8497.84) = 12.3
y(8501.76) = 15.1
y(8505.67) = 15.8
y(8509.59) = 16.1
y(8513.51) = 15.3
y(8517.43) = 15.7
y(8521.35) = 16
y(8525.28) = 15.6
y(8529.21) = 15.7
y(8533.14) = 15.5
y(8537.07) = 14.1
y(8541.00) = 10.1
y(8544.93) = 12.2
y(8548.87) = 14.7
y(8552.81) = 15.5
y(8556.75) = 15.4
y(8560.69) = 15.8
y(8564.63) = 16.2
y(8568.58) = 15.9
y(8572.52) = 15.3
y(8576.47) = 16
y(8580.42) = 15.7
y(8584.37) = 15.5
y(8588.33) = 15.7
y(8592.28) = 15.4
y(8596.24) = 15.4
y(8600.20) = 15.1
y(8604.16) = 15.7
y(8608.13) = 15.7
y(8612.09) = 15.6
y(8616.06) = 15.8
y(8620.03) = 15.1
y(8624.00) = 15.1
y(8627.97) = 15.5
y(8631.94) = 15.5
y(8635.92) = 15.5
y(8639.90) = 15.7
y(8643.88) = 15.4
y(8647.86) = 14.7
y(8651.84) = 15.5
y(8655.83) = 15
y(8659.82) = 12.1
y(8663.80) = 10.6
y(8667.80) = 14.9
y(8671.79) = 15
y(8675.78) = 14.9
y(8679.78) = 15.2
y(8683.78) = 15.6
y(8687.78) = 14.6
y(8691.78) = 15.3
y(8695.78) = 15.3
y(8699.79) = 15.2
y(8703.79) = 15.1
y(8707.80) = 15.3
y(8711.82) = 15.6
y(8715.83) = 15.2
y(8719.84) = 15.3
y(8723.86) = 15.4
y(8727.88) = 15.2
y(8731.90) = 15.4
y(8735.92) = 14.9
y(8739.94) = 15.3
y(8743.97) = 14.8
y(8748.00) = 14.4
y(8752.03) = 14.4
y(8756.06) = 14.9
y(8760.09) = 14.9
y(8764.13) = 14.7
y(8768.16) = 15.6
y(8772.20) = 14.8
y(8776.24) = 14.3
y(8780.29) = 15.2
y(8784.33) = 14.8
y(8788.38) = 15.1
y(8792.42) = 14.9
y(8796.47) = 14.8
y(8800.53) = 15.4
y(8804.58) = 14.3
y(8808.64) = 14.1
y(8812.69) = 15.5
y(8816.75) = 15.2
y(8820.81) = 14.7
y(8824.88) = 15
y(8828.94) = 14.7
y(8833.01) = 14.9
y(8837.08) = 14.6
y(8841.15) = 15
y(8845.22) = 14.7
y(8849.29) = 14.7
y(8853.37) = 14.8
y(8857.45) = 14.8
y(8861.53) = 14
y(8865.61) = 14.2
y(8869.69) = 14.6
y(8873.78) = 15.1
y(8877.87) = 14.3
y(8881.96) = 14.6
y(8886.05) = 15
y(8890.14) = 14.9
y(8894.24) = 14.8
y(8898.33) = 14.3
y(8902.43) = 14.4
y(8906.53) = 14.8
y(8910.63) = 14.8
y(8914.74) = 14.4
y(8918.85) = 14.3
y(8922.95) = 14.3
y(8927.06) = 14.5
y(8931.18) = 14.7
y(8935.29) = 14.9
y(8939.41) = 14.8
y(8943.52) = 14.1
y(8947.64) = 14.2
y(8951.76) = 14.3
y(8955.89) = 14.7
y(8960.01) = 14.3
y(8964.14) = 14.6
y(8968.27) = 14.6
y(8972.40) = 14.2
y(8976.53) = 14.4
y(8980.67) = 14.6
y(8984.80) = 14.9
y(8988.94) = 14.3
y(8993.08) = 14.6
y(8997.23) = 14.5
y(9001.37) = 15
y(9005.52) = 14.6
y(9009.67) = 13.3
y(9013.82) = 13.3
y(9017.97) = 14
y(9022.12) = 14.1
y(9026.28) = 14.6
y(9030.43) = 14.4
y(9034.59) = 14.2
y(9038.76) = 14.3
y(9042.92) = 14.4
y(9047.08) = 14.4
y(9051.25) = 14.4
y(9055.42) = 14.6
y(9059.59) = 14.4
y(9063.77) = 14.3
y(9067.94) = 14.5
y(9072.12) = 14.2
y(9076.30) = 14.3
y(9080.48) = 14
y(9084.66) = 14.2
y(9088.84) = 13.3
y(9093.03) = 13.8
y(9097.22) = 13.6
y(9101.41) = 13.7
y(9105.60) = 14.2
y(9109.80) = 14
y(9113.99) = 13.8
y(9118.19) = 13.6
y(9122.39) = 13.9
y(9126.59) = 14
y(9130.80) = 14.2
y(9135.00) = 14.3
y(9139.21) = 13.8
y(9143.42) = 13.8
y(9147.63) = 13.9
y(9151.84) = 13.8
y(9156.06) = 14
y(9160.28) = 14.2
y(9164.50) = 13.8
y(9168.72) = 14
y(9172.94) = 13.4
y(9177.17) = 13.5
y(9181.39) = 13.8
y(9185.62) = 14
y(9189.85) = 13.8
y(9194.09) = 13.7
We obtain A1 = -0.02 mag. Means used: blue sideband 14.9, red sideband 13.9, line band 14.7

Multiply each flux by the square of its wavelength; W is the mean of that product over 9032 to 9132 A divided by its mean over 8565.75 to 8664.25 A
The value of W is 1.0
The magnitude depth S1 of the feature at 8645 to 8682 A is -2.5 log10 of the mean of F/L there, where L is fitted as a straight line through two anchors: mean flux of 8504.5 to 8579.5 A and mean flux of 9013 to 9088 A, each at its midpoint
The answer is 0.049 mag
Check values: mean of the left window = 15.1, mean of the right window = 14.3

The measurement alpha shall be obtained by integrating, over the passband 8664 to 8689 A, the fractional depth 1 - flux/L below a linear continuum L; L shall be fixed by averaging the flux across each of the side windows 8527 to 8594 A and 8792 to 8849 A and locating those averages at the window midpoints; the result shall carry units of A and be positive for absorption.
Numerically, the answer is 0.3 A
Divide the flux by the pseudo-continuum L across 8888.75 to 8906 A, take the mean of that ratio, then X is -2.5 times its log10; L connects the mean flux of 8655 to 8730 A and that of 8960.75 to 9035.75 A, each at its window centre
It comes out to -0.01 mag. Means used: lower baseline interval 14.8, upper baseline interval 14.3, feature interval 14.6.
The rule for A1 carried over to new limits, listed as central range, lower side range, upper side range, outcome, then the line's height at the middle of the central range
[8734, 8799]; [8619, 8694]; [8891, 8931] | -0.01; 14.7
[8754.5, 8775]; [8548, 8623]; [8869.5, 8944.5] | 0.01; 15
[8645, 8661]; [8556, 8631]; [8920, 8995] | 0.07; 15.4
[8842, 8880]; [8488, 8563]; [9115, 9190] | -0.02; 14.3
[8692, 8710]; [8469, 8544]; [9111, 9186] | -0.03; 14.8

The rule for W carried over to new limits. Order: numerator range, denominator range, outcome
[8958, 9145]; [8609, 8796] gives 1.03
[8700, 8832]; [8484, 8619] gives 1.03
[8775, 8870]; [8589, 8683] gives 1.03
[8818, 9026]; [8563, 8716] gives 1.02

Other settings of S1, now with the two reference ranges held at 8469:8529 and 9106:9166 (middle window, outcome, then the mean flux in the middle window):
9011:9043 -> 0.01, 14.1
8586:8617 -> -0.01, 15.5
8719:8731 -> -0.02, 15.3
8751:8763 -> 0.01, 14.8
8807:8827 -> -0.01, 14.9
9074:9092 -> 0.01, 13.9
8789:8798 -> -0.01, 14.9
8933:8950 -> 0.00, 14.5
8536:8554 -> 0.17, 13.2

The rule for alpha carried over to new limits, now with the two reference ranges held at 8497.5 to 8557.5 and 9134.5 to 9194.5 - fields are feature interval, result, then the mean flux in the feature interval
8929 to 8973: -1.1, 14.5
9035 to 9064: -0.8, 14.4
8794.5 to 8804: -0.4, 15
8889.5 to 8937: -1.3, 14.6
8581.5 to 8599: -1.0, 15.5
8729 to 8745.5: -0.8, 15.1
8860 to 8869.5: 0.0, 14.2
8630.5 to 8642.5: -0.8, 15.6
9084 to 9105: 0.3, 13.7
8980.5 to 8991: -0.4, 14.6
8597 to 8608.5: -0.6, 15.5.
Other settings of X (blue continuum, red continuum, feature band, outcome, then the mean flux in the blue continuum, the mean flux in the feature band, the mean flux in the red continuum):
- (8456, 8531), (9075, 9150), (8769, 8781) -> 0.006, 15.7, 14.8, 13.9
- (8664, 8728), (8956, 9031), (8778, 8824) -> -0.007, 15.1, 14.9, 14.4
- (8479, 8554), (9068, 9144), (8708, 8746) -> -0.048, 14.9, 15.2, 13.9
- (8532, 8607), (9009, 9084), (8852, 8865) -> 0.004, 15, 14.5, 14.2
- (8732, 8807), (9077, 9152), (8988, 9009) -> -0.023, 14.9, 14.5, 13.9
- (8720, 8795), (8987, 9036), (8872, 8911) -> -0.009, 15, 14.7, 14.2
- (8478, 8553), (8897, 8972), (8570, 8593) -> -0.055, 14.9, 15.6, 14.5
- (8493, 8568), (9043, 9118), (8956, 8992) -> -0.019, 14.9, 14.5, 14.1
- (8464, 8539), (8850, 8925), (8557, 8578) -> -0.031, 15.5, 15.8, 14.6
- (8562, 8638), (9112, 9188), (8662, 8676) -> 0.119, 15.6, 13.8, 13.9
